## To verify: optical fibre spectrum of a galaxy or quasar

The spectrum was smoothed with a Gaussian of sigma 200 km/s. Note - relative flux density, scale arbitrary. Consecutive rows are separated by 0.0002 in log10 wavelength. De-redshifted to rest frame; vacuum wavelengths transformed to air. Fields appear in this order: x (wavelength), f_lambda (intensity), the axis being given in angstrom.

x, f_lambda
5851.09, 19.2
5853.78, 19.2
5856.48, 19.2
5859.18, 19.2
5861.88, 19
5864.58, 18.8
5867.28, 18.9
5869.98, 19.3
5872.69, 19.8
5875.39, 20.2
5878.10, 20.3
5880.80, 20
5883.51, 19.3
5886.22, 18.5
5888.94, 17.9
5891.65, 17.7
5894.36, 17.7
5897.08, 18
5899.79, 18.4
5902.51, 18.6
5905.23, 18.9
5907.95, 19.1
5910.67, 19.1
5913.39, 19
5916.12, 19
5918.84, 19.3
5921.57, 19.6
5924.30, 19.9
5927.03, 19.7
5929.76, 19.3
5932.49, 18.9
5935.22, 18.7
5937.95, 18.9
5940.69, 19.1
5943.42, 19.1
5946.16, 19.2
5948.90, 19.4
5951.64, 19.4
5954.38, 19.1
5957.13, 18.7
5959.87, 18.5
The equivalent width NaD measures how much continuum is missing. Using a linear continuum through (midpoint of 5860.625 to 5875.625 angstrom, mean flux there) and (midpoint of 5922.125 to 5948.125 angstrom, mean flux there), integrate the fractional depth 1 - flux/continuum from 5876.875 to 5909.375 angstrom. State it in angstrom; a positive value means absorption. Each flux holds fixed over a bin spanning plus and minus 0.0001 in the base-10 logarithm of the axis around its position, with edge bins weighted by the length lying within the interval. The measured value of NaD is 0.9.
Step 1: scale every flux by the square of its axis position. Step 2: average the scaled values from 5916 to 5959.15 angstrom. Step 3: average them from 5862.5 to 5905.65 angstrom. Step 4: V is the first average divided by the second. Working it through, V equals 1.03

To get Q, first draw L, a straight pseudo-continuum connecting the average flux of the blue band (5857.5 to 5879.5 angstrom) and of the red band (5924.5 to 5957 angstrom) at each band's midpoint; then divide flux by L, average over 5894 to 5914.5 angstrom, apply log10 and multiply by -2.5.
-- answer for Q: 0.04 mag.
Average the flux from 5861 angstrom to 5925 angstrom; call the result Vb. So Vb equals 19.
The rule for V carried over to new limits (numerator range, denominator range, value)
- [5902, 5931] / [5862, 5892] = 1.02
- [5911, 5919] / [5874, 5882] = 0.96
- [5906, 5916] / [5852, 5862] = 1.01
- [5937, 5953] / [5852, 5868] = 1.04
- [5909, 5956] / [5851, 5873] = 1.03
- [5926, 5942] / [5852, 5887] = 1.01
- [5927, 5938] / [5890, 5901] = 1.08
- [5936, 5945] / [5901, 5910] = 1.02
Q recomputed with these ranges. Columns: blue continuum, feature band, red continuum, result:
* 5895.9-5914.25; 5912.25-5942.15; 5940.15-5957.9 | -0.02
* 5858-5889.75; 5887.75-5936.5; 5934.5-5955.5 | 0.02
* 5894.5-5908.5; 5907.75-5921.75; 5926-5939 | -0.02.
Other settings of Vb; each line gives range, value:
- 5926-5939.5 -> 19.1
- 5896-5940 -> 19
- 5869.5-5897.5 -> 19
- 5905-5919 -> 19.1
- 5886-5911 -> 18.4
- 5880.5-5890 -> 18.8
